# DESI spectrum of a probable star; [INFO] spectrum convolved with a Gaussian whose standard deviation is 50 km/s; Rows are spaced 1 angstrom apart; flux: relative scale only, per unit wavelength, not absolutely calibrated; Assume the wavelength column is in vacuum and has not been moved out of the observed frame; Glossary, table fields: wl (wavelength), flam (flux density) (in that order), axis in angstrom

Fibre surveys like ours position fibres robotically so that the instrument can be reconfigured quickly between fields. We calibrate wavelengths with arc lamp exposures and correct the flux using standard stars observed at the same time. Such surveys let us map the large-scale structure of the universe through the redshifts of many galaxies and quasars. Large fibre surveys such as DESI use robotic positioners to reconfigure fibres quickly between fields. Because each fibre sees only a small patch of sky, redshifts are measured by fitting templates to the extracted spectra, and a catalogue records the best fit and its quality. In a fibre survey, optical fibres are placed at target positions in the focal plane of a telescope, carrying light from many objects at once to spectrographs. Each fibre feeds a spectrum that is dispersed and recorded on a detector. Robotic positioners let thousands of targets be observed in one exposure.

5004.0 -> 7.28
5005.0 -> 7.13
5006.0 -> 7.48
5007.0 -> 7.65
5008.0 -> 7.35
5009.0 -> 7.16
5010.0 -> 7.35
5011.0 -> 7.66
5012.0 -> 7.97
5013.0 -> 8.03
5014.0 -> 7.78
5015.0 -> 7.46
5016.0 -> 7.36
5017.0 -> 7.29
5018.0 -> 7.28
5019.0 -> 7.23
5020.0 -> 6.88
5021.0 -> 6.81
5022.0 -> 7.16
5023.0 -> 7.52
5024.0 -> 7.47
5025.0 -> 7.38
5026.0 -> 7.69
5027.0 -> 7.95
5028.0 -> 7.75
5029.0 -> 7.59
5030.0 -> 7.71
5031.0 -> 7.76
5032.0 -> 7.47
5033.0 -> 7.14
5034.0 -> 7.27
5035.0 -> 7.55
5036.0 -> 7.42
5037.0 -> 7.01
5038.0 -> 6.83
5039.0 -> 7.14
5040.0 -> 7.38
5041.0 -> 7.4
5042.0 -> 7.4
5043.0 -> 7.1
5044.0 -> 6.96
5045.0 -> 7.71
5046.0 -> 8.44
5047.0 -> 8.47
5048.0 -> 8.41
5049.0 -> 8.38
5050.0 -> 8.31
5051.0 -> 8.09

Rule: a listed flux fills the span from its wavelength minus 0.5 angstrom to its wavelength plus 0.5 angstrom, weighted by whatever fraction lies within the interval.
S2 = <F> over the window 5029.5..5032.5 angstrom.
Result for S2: 7.65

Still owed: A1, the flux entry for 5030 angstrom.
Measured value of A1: 7.71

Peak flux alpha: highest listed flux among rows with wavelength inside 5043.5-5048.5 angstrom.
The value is 8.47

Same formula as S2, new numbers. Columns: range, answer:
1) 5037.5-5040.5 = 7.12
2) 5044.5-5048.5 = 8.26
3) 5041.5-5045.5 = 7.29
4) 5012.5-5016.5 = 7.66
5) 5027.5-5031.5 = 7.7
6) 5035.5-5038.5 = 7.09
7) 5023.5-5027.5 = 7.62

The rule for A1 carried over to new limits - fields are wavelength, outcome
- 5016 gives 7.36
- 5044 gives 6.96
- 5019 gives 7.23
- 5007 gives 7.65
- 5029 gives 7.59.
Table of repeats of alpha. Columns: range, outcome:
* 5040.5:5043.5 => 7.4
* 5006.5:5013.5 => 8.03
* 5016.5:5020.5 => 7.29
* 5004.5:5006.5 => 7.48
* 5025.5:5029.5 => 7.95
